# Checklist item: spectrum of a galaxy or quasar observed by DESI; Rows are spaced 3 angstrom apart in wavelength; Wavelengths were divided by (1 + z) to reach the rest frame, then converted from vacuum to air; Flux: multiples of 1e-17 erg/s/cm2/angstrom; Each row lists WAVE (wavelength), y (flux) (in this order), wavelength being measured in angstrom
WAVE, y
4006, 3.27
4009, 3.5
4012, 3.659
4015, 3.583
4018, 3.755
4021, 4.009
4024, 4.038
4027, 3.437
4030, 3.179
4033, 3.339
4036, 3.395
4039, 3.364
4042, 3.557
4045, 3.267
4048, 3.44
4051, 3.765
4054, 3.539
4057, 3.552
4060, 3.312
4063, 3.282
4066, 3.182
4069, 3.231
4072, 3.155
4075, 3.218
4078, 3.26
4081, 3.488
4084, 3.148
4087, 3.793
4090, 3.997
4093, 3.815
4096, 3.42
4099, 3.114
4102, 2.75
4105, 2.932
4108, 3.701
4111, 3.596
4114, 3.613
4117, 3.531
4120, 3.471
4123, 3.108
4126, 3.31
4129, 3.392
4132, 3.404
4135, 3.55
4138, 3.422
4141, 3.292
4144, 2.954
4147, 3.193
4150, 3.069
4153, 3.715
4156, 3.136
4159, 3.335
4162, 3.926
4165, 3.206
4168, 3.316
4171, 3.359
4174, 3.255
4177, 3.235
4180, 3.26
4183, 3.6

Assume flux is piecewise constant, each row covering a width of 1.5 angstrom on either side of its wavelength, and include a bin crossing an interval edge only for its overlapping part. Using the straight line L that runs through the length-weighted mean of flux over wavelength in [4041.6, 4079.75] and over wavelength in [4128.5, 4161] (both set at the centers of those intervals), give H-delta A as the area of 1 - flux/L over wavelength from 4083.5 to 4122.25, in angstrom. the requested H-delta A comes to -1.3 angstrom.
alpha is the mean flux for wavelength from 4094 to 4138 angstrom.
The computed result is 3.36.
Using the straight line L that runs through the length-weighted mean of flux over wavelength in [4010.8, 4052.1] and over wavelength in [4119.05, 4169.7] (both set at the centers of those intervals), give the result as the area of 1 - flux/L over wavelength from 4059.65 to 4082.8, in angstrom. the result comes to 1.4 angstrom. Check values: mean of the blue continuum 3.55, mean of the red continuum 3.34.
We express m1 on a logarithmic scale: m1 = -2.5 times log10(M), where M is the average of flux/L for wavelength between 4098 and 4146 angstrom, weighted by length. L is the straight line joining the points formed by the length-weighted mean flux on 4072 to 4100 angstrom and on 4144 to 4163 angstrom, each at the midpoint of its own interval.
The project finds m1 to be 0.03 mag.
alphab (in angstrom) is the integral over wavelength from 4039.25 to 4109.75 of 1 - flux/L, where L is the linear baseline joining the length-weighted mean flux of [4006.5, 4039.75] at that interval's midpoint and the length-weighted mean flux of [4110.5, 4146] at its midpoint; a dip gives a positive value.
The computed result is 1.7 angstrom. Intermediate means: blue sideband 3.56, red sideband 3.38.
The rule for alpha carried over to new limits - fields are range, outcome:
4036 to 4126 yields 3.4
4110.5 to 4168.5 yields 3.37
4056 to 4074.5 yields 3.27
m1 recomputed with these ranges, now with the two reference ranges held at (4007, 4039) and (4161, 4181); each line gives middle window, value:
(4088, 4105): 0.02 mag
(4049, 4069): 0.03 mag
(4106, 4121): -0.04 mag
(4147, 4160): 0.03 mag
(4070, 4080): 0.09 mag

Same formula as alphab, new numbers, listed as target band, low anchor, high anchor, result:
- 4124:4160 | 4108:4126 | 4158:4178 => 1.2 angstrom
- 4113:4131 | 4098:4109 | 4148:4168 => -1.1 angstrom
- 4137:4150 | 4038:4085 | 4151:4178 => 0.7 angstrom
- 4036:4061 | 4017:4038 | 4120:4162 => 0.4 angstrom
